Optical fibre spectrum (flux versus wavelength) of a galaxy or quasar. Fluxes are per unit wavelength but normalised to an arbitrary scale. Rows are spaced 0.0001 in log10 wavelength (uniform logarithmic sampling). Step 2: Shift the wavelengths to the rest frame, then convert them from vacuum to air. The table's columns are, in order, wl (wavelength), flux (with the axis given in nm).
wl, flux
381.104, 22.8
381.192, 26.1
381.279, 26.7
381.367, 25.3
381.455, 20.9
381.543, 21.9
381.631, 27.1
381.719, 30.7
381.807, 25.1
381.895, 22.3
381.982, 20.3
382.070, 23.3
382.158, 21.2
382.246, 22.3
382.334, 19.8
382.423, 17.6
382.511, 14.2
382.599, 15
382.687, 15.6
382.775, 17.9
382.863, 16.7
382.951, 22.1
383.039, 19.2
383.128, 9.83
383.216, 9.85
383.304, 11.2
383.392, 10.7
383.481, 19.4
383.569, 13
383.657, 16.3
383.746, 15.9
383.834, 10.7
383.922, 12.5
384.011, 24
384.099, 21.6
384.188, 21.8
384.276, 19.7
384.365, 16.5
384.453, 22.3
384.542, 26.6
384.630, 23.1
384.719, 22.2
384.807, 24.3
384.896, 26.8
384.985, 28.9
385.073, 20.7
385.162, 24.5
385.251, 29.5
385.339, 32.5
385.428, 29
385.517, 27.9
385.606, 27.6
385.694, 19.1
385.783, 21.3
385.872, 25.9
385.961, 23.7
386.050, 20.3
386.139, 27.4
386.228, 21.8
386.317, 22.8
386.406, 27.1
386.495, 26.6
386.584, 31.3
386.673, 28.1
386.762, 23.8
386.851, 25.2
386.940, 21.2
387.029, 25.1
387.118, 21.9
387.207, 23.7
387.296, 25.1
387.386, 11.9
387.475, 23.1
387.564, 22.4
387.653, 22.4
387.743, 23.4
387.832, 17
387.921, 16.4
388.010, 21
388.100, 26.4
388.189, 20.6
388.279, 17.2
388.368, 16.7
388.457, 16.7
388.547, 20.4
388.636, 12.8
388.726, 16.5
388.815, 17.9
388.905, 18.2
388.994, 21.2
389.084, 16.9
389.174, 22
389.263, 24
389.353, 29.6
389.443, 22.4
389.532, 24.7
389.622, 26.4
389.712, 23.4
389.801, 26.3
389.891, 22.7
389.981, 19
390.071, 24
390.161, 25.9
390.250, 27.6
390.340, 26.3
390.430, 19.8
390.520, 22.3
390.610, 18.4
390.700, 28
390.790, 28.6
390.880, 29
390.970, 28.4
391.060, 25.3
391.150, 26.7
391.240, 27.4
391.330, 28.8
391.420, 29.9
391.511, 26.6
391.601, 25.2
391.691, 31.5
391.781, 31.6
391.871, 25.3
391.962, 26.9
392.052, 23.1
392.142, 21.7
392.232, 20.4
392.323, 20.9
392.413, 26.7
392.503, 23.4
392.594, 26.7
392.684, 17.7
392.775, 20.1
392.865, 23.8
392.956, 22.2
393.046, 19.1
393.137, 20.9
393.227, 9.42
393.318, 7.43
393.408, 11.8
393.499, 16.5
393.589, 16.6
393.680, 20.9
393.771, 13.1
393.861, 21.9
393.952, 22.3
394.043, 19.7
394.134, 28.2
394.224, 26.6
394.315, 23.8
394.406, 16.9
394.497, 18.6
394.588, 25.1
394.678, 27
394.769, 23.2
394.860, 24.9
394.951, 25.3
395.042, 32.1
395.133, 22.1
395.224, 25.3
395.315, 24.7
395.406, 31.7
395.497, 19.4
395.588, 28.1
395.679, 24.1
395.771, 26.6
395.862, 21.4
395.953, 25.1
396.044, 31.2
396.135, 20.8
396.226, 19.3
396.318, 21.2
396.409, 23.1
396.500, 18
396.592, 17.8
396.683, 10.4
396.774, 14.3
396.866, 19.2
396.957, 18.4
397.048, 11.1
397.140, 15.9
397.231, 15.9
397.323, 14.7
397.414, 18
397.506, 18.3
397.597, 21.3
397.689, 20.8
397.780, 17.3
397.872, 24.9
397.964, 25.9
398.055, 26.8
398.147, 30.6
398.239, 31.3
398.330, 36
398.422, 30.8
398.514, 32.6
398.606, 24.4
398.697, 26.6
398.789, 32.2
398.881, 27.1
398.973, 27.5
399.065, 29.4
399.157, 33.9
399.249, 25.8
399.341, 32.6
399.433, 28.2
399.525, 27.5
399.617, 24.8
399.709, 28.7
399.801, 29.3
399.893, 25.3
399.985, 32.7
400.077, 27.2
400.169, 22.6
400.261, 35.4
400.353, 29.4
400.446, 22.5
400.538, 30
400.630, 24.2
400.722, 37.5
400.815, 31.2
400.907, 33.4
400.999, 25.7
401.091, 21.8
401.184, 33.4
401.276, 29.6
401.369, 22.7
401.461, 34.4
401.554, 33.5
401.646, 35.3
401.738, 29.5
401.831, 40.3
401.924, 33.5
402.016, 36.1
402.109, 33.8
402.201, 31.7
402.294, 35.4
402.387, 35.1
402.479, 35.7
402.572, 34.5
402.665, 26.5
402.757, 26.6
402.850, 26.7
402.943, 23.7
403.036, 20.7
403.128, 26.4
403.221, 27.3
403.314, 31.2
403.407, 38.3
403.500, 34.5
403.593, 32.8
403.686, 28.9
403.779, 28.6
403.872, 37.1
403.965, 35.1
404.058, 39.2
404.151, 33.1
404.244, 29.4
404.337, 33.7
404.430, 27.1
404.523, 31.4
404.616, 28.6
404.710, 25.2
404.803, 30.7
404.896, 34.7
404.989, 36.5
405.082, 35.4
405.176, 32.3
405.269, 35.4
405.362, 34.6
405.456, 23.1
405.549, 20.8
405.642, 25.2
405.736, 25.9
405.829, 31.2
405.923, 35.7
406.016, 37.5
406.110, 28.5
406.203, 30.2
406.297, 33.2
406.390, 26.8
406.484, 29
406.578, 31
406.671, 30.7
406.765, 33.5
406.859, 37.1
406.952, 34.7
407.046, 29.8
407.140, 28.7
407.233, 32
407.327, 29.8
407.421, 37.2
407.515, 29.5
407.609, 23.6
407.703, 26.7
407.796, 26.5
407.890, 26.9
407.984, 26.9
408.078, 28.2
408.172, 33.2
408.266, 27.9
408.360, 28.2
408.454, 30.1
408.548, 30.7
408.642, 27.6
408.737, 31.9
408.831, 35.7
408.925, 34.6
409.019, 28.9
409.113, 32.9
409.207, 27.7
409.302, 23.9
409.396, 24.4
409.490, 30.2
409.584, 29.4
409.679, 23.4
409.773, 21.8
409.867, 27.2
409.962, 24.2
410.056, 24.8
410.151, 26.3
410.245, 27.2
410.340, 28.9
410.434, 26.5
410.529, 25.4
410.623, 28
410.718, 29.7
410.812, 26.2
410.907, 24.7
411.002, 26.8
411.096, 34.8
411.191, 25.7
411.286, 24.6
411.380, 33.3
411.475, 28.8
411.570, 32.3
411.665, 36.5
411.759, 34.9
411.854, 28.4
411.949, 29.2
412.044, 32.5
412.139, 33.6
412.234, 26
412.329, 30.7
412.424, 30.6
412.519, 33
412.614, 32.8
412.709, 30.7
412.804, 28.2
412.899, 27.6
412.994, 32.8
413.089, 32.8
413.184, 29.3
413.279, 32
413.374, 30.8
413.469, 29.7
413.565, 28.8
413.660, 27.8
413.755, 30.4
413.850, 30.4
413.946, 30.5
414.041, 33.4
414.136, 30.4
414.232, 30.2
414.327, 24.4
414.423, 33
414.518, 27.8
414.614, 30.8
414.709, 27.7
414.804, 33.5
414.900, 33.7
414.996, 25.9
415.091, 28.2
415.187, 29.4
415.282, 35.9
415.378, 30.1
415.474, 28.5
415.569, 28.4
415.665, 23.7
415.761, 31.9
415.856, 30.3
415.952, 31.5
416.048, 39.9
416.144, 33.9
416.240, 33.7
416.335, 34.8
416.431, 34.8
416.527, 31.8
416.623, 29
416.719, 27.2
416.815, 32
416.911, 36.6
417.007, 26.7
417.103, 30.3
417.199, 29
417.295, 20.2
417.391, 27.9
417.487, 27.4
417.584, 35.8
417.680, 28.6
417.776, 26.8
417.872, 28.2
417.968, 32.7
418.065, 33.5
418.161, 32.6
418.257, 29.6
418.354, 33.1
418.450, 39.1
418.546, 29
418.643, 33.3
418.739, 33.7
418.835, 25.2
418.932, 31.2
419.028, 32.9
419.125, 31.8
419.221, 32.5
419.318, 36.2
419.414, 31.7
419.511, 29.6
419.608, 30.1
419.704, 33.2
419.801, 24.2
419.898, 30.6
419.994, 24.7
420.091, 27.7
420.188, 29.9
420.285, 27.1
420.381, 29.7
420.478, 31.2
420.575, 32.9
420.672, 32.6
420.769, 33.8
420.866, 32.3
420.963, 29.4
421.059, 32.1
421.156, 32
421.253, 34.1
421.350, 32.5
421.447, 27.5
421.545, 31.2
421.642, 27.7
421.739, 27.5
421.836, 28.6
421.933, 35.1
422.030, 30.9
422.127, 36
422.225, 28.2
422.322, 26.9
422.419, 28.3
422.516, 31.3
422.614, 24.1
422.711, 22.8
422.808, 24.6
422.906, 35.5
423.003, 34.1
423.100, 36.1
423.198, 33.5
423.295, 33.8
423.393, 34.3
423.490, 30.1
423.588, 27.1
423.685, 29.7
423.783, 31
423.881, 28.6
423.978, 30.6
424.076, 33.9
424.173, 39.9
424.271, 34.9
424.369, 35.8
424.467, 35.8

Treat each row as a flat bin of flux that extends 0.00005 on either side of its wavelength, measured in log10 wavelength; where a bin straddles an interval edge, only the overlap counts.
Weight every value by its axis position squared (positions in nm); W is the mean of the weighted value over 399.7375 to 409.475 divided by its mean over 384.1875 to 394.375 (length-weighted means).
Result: 1.44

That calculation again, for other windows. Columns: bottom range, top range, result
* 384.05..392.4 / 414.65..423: 1.51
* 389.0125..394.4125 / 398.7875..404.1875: 1.39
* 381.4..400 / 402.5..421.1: 1.48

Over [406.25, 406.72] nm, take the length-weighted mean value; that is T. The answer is 30.1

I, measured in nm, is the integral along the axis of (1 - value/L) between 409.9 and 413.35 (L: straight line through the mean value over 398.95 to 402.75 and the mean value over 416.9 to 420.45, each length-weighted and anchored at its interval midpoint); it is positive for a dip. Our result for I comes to 0.10 nm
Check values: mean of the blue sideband 30.4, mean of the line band 29.4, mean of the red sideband 30.3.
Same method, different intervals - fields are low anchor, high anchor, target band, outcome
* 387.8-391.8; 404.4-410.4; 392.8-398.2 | 0.91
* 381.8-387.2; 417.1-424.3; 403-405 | -0.37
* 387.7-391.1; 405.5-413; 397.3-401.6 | -0.31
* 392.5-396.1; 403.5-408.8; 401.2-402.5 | -0.27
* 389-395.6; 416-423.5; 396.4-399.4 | 0.18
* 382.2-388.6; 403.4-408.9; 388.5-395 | 0.36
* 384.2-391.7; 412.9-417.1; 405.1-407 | -0.17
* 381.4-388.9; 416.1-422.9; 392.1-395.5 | 0.28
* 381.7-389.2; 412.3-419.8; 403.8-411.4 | -0.45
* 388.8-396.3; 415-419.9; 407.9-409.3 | -0.09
